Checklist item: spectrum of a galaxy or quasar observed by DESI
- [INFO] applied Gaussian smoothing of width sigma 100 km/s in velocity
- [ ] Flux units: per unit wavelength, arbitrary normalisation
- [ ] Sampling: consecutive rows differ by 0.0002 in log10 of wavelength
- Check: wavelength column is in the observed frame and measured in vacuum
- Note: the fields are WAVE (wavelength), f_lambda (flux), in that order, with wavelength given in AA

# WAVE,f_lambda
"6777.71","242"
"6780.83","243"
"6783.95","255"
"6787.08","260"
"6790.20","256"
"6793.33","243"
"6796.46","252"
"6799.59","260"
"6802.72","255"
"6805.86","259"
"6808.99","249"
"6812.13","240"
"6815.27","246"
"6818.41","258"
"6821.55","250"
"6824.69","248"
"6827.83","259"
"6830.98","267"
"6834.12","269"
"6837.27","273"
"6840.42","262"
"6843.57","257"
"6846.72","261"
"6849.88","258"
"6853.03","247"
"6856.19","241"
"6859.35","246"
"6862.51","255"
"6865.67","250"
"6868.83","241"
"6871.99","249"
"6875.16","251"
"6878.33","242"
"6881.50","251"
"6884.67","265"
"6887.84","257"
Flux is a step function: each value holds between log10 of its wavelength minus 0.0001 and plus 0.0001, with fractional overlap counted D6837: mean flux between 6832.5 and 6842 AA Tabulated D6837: 268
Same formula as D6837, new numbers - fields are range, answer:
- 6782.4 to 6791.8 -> 257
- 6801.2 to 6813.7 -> 251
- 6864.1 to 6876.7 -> 248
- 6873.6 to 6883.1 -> 248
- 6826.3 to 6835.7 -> 265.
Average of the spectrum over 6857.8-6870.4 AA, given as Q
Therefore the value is 248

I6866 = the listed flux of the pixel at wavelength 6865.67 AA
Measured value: 250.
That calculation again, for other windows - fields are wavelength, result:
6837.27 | 273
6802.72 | 255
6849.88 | 258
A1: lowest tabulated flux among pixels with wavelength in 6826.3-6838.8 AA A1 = 259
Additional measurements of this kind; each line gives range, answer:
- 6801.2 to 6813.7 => 240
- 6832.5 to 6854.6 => 247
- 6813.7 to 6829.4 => 246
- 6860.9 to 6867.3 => 250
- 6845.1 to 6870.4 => 241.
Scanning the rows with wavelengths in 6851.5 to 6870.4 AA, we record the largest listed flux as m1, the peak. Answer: 255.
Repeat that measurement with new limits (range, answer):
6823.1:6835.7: 269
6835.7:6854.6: 273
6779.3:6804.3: 260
